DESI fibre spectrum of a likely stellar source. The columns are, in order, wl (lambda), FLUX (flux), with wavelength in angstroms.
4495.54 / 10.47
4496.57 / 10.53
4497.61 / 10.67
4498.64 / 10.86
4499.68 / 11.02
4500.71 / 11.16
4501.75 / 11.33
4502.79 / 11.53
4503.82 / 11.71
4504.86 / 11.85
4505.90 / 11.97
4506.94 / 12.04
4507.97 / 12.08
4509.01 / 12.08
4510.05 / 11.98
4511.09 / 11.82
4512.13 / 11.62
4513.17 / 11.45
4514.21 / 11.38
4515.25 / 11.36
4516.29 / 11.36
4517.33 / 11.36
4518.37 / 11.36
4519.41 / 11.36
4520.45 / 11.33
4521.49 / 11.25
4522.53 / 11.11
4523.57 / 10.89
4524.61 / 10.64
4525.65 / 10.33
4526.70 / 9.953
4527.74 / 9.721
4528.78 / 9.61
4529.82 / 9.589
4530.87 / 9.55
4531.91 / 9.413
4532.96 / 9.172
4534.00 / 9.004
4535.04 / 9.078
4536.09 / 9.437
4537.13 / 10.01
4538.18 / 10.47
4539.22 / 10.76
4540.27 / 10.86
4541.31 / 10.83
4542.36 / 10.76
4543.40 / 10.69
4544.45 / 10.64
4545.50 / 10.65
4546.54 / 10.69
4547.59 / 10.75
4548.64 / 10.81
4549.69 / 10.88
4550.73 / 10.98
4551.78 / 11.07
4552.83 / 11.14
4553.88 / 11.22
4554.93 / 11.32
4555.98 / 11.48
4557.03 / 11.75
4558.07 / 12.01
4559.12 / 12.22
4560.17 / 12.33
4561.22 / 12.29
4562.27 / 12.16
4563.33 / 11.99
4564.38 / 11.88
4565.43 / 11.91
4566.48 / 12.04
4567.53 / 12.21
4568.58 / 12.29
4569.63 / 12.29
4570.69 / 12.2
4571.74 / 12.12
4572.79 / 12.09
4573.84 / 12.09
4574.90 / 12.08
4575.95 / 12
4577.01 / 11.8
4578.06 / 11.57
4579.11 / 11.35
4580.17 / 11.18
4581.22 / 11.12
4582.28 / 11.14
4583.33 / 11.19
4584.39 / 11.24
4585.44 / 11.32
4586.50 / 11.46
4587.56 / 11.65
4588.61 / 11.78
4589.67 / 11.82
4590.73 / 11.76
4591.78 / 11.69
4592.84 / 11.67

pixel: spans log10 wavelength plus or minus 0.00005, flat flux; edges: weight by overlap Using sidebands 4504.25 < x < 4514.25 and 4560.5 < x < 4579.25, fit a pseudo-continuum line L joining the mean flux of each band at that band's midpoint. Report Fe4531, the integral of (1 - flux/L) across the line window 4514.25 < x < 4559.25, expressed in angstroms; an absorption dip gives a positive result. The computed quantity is 4.8 angstroms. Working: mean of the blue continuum 11.8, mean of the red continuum 12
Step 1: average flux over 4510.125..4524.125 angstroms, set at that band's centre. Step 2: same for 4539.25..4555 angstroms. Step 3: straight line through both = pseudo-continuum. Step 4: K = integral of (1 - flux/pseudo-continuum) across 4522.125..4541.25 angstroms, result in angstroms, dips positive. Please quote 2.0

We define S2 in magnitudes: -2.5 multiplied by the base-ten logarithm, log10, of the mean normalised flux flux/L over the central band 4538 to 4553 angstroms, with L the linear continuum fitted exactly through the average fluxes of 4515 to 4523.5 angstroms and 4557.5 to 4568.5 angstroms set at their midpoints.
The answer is 0.10 mag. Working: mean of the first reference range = 11.3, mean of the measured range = 10.8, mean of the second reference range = 12.1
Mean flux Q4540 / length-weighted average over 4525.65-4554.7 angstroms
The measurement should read 10.3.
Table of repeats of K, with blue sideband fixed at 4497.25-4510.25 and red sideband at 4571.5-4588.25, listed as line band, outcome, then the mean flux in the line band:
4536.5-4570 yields 0.67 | 11.3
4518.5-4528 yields 0.64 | 10.8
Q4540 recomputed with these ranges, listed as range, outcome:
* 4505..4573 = 11.1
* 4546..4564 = 11.5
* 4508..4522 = 11.5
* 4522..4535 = 9.89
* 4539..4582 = 11.5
